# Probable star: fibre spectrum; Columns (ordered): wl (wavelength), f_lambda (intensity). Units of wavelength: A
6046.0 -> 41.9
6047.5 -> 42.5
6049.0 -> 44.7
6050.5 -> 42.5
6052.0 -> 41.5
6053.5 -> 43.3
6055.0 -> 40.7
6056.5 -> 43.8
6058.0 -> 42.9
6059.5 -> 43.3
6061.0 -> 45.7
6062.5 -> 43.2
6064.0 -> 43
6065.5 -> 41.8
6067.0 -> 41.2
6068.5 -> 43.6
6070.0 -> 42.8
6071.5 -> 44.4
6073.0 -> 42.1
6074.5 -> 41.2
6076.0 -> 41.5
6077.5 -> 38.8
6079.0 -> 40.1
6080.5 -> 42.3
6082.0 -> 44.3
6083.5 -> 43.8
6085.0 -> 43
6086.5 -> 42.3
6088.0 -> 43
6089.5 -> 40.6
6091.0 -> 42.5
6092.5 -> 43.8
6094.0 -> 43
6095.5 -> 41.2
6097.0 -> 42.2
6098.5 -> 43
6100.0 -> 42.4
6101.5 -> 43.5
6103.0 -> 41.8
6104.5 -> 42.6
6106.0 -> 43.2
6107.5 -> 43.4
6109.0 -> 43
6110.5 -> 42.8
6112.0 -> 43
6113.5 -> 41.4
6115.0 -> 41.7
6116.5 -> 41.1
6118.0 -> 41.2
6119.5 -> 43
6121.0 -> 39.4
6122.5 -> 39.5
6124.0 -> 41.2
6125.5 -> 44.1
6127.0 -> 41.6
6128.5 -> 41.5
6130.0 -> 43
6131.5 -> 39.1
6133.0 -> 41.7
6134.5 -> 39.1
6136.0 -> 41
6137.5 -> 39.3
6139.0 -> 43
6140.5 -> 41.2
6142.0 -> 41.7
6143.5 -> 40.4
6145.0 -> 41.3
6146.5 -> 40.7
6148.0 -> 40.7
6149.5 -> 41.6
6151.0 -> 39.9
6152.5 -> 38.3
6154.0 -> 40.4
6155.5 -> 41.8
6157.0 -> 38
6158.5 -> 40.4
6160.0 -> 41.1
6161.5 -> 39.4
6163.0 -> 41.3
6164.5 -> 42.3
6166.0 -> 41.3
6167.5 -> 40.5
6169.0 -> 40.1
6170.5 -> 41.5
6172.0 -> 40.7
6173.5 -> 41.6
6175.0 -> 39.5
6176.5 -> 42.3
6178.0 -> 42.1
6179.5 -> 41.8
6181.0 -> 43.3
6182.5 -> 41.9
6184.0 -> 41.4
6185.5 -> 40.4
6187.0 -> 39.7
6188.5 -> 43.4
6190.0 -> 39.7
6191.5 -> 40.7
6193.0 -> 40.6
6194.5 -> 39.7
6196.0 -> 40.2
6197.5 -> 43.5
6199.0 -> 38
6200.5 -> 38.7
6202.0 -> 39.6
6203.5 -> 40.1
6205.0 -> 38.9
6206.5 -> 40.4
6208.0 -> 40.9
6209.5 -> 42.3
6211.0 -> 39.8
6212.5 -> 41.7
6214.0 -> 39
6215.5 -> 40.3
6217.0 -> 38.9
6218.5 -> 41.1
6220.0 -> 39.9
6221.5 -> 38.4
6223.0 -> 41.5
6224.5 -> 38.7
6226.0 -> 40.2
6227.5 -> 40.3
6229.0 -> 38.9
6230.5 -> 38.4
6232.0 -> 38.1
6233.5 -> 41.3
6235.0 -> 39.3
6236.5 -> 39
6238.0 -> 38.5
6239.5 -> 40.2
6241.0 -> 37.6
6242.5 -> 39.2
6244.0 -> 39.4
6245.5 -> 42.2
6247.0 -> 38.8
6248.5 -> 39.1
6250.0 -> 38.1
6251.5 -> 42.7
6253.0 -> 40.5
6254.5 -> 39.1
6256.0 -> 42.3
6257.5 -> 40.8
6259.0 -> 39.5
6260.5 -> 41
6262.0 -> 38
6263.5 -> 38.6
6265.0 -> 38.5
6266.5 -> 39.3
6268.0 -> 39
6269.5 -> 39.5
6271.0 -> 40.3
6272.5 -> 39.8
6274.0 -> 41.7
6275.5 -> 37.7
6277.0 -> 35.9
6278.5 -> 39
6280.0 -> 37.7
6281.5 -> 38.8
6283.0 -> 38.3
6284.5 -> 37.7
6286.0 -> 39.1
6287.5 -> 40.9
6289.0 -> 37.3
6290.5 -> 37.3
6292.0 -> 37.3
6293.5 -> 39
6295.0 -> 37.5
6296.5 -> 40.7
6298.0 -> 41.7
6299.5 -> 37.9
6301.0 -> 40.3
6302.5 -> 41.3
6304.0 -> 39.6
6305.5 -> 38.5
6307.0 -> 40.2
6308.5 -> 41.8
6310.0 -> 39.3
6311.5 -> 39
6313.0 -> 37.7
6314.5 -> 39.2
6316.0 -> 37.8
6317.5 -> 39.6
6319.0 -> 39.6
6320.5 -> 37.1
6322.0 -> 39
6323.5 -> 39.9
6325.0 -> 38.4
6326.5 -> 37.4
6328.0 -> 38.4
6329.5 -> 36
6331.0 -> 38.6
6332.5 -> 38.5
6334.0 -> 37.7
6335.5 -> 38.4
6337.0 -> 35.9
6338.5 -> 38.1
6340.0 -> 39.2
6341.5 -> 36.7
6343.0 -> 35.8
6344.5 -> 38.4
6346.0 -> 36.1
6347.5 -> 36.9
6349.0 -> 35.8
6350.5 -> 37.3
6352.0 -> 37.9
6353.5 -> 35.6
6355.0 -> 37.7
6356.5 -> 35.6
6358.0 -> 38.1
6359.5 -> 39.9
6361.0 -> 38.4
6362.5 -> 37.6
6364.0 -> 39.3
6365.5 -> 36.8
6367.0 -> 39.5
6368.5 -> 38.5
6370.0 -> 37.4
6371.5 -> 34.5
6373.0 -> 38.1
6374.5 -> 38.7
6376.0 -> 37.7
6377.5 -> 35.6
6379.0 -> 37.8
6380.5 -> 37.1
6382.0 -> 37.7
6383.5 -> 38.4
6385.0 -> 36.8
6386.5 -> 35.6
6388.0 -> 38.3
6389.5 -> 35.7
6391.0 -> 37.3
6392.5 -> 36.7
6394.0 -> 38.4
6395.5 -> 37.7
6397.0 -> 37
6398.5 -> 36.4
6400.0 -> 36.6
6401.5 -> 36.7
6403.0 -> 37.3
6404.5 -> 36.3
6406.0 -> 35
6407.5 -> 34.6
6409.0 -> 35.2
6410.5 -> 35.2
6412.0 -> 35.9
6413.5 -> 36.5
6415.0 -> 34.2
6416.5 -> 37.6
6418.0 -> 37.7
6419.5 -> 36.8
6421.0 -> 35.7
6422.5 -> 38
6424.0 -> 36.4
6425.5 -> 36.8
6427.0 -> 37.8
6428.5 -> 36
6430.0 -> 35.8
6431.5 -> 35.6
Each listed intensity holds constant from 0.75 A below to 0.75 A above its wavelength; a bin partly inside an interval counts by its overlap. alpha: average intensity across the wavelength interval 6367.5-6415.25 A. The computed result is 36.8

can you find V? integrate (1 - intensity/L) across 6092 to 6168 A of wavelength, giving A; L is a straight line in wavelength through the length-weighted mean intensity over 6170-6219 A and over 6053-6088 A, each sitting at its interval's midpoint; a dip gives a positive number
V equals 0.5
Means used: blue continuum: 42.6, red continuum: 40.7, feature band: 41.4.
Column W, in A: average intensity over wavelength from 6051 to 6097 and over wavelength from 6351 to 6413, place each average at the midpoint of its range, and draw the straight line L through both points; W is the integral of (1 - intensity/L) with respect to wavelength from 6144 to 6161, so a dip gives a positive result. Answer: 0.3 A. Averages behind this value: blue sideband 42.5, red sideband 37.1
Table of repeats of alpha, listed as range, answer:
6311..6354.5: 37.8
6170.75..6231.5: 40.5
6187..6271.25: 39.9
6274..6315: 39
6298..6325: 39.3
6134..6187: 40.9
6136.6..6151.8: 41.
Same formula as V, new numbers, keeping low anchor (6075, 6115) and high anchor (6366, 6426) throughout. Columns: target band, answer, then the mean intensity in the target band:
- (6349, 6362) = 0.0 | 37.5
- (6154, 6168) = 0.2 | 40.7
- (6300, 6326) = -0.6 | 39.3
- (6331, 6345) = 0.1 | 37.7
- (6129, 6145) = 0.2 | 41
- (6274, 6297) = 0.3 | 38.4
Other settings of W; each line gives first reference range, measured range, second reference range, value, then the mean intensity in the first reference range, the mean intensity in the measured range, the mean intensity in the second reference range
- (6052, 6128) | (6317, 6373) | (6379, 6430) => 0.02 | 42.4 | 37.7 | 36.7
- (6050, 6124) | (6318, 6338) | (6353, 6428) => 0.01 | 42.3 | 38.1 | 37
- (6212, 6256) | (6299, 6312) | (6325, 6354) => -0.58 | 39.7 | 39.8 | 37.3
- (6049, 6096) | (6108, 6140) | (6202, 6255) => 0.12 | 42.5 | 41.5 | 39.8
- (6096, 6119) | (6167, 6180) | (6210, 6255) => -0.05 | 42.4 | 41.1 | 39.7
